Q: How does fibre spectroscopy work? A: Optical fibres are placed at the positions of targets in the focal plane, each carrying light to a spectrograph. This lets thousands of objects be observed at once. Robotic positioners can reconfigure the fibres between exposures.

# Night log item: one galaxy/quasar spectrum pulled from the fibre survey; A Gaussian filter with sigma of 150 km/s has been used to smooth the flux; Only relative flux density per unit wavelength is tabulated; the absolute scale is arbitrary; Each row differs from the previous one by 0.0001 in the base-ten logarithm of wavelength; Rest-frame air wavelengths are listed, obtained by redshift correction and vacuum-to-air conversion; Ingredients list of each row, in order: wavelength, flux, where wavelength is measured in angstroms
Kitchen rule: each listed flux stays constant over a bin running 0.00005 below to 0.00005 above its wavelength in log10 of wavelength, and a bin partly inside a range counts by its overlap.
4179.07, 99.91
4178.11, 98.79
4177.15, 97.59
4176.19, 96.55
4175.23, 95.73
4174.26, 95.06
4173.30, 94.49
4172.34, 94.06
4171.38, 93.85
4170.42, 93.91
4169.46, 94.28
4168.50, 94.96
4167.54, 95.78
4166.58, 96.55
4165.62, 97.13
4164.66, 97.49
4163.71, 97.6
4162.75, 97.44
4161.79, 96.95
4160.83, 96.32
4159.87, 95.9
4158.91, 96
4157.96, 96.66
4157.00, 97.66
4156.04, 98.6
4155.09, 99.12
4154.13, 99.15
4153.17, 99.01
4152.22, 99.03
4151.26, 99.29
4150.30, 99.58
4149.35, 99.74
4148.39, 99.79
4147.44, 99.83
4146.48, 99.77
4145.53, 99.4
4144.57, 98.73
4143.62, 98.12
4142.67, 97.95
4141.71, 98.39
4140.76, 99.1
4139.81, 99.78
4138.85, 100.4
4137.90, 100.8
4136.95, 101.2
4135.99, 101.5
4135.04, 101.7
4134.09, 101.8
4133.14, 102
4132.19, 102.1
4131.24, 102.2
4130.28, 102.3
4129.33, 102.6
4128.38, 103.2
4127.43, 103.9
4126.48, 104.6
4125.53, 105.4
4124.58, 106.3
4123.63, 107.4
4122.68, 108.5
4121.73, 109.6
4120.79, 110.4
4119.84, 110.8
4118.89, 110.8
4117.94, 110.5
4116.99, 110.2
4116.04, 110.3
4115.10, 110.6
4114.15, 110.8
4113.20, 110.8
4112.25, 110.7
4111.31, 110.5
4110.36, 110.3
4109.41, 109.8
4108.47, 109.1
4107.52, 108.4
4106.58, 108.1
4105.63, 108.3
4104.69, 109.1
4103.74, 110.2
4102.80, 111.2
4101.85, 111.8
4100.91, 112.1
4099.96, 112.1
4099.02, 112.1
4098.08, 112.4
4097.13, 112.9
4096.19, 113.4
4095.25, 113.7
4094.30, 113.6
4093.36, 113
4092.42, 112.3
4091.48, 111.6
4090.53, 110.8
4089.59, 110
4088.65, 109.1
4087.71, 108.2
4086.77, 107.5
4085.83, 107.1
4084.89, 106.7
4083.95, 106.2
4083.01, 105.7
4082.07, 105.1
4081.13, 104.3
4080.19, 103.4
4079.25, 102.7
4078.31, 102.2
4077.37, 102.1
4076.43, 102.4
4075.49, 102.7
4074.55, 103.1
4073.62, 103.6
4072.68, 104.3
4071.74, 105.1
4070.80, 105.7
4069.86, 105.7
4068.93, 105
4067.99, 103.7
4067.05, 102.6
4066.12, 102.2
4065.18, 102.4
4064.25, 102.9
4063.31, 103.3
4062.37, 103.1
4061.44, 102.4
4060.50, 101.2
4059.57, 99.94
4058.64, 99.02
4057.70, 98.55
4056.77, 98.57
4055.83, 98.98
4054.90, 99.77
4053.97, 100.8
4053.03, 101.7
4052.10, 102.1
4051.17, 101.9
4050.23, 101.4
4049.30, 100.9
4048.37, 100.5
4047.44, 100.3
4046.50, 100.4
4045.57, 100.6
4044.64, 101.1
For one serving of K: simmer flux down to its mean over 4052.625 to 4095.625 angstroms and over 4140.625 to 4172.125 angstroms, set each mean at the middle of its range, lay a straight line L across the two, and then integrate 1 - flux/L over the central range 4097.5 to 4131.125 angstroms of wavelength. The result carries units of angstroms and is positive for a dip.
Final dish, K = -2.6 angstroms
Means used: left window 105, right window 97.6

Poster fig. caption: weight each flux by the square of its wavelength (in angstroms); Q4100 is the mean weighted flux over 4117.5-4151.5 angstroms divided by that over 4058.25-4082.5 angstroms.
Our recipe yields 1.03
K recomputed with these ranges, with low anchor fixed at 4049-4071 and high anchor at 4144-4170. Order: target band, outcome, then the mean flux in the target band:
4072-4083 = -0.3 angstroms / 103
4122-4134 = -0.6 angstroms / 104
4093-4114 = -2.3 angstroms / 111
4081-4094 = -1.0 angstroms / 109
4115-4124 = -1.0 angstroms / 110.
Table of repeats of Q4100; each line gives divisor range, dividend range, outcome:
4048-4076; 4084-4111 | 1.10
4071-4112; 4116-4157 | 0.97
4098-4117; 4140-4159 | 0.91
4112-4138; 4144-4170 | 0.94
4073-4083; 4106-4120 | 1.08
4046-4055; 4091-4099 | 1.14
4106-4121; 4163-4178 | 0.89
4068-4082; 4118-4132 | 1.05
